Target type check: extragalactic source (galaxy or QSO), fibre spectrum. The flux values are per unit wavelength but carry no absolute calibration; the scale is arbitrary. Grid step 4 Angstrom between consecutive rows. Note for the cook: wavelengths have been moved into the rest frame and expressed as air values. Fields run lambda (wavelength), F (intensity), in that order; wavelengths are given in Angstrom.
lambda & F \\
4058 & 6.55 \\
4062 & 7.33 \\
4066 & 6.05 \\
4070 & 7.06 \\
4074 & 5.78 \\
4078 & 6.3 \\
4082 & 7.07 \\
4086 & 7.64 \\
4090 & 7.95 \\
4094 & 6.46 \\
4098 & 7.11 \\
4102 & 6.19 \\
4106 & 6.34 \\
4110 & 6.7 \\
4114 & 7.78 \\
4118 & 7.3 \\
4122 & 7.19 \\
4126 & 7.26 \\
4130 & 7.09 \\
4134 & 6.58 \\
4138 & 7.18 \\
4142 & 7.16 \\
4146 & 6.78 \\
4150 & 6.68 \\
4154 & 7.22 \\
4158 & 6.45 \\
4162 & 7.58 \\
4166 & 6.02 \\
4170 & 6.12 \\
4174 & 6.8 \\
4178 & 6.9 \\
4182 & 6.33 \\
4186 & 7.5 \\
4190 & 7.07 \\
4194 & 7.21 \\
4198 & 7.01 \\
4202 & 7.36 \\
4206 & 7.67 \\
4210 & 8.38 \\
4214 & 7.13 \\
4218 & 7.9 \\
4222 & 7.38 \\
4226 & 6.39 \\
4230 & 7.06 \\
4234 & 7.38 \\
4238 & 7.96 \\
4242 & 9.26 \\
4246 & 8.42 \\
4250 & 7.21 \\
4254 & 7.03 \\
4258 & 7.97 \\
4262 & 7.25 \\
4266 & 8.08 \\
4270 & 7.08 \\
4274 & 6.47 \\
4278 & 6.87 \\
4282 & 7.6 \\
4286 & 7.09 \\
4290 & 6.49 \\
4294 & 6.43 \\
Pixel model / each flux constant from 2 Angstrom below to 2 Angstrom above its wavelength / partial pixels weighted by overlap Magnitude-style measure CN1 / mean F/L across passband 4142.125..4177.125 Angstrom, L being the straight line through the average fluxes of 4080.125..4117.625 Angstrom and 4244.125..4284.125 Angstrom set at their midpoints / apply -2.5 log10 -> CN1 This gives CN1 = 0.07 mag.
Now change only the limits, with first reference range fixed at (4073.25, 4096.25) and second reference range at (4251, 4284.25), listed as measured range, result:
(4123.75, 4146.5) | 0.00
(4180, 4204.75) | 0.01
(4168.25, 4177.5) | 0.09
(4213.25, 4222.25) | -0.05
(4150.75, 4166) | 0.03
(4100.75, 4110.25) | 0.10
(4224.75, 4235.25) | 0.04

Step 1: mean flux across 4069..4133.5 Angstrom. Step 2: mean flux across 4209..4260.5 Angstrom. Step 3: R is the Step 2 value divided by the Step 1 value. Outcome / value 1.1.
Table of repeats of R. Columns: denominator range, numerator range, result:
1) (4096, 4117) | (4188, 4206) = 1.05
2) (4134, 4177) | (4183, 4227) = 1.08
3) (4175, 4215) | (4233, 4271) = 1.08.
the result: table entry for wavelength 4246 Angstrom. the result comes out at 8.42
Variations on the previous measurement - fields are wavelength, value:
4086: 7.64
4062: 7.33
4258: 7.97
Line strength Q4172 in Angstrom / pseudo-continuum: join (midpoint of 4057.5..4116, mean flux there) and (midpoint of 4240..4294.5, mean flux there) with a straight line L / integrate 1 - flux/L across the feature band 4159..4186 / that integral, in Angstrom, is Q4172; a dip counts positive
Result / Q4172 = 1.6 Angstrom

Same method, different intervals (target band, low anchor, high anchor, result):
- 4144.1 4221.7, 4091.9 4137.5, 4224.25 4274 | 1.91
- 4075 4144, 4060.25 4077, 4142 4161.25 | -3.11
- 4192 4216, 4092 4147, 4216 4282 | -0.54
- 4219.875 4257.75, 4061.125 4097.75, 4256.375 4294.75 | -2.64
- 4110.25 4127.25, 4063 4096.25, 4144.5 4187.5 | -1.34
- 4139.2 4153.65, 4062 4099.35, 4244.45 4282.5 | 0.22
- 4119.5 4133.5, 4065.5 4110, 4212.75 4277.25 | -0.39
